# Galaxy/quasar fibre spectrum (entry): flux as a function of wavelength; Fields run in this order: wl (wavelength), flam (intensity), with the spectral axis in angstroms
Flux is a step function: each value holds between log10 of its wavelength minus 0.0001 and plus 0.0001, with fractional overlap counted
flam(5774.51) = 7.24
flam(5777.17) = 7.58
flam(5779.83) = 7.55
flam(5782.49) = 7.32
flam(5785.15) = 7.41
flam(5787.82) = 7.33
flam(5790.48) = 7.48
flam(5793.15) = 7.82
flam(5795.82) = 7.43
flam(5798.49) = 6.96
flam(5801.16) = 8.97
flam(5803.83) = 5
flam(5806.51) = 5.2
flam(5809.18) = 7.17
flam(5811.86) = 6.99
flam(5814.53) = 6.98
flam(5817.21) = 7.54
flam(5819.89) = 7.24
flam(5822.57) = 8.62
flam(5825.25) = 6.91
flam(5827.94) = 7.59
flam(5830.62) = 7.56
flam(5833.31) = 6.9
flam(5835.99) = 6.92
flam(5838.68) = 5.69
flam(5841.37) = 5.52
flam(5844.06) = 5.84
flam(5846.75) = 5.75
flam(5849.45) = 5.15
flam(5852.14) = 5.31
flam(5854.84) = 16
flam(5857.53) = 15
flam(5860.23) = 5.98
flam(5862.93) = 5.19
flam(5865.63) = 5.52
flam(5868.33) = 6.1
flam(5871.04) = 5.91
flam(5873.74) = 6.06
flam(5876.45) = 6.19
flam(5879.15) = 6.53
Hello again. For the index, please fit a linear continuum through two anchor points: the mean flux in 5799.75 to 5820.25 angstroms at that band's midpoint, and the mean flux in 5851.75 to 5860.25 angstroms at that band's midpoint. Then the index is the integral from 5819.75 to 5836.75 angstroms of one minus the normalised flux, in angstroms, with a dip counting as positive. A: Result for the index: 2.7 angstroms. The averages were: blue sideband 6.87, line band 7.42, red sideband 11.9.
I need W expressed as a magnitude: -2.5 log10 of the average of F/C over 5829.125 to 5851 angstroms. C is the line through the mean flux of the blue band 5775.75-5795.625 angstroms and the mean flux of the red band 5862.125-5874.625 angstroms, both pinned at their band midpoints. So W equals 0.04 mag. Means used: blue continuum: 7.49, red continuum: 5.77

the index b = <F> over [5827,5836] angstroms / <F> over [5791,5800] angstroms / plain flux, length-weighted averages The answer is 1.0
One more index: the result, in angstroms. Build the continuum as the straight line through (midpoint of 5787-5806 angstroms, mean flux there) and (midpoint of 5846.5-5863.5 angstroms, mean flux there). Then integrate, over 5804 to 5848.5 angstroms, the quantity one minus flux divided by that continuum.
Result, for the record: 6.7 angstroms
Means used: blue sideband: 7.19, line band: 6.71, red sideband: 8.65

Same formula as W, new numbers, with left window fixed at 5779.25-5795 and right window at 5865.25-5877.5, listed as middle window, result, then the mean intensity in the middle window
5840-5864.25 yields -0.22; 7.75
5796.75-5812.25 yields 0.07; 6.72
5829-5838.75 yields -0.05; 6.94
